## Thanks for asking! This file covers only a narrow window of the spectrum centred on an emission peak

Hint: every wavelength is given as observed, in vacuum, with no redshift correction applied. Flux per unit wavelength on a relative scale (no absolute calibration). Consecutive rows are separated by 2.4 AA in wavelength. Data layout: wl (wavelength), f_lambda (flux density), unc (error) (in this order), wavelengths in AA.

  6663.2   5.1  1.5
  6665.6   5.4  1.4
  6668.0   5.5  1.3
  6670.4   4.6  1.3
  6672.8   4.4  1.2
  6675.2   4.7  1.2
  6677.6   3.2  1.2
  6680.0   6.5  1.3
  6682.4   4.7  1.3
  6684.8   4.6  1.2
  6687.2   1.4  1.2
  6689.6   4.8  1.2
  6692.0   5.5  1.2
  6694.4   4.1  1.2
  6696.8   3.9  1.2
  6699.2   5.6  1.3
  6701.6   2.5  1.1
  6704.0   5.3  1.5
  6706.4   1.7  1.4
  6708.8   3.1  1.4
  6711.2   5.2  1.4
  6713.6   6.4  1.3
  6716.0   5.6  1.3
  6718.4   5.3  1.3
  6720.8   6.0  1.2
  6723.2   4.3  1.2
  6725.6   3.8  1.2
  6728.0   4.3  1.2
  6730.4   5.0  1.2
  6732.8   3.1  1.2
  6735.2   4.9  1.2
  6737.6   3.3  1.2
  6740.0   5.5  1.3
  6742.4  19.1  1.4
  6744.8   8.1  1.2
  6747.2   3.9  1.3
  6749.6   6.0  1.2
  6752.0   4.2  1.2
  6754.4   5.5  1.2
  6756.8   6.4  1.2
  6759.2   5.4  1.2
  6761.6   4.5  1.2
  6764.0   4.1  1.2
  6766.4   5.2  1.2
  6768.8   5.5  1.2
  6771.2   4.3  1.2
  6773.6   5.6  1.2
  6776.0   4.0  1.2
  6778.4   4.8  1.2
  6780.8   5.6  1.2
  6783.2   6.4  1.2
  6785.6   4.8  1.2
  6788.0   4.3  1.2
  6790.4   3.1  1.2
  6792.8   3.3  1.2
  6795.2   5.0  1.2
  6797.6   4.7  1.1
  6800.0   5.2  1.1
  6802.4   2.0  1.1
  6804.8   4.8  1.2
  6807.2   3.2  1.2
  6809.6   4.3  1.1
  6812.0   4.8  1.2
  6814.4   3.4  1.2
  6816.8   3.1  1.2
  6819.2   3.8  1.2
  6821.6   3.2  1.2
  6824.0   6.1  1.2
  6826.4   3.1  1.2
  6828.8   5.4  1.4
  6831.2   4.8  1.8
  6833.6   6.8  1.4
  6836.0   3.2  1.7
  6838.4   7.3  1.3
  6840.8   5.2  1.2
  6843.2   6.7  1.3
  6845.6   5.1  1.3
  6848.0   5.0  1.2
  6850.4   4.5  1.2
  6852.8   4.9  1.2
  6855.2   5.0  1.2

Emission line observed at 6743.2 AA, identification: H-alpha 6563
